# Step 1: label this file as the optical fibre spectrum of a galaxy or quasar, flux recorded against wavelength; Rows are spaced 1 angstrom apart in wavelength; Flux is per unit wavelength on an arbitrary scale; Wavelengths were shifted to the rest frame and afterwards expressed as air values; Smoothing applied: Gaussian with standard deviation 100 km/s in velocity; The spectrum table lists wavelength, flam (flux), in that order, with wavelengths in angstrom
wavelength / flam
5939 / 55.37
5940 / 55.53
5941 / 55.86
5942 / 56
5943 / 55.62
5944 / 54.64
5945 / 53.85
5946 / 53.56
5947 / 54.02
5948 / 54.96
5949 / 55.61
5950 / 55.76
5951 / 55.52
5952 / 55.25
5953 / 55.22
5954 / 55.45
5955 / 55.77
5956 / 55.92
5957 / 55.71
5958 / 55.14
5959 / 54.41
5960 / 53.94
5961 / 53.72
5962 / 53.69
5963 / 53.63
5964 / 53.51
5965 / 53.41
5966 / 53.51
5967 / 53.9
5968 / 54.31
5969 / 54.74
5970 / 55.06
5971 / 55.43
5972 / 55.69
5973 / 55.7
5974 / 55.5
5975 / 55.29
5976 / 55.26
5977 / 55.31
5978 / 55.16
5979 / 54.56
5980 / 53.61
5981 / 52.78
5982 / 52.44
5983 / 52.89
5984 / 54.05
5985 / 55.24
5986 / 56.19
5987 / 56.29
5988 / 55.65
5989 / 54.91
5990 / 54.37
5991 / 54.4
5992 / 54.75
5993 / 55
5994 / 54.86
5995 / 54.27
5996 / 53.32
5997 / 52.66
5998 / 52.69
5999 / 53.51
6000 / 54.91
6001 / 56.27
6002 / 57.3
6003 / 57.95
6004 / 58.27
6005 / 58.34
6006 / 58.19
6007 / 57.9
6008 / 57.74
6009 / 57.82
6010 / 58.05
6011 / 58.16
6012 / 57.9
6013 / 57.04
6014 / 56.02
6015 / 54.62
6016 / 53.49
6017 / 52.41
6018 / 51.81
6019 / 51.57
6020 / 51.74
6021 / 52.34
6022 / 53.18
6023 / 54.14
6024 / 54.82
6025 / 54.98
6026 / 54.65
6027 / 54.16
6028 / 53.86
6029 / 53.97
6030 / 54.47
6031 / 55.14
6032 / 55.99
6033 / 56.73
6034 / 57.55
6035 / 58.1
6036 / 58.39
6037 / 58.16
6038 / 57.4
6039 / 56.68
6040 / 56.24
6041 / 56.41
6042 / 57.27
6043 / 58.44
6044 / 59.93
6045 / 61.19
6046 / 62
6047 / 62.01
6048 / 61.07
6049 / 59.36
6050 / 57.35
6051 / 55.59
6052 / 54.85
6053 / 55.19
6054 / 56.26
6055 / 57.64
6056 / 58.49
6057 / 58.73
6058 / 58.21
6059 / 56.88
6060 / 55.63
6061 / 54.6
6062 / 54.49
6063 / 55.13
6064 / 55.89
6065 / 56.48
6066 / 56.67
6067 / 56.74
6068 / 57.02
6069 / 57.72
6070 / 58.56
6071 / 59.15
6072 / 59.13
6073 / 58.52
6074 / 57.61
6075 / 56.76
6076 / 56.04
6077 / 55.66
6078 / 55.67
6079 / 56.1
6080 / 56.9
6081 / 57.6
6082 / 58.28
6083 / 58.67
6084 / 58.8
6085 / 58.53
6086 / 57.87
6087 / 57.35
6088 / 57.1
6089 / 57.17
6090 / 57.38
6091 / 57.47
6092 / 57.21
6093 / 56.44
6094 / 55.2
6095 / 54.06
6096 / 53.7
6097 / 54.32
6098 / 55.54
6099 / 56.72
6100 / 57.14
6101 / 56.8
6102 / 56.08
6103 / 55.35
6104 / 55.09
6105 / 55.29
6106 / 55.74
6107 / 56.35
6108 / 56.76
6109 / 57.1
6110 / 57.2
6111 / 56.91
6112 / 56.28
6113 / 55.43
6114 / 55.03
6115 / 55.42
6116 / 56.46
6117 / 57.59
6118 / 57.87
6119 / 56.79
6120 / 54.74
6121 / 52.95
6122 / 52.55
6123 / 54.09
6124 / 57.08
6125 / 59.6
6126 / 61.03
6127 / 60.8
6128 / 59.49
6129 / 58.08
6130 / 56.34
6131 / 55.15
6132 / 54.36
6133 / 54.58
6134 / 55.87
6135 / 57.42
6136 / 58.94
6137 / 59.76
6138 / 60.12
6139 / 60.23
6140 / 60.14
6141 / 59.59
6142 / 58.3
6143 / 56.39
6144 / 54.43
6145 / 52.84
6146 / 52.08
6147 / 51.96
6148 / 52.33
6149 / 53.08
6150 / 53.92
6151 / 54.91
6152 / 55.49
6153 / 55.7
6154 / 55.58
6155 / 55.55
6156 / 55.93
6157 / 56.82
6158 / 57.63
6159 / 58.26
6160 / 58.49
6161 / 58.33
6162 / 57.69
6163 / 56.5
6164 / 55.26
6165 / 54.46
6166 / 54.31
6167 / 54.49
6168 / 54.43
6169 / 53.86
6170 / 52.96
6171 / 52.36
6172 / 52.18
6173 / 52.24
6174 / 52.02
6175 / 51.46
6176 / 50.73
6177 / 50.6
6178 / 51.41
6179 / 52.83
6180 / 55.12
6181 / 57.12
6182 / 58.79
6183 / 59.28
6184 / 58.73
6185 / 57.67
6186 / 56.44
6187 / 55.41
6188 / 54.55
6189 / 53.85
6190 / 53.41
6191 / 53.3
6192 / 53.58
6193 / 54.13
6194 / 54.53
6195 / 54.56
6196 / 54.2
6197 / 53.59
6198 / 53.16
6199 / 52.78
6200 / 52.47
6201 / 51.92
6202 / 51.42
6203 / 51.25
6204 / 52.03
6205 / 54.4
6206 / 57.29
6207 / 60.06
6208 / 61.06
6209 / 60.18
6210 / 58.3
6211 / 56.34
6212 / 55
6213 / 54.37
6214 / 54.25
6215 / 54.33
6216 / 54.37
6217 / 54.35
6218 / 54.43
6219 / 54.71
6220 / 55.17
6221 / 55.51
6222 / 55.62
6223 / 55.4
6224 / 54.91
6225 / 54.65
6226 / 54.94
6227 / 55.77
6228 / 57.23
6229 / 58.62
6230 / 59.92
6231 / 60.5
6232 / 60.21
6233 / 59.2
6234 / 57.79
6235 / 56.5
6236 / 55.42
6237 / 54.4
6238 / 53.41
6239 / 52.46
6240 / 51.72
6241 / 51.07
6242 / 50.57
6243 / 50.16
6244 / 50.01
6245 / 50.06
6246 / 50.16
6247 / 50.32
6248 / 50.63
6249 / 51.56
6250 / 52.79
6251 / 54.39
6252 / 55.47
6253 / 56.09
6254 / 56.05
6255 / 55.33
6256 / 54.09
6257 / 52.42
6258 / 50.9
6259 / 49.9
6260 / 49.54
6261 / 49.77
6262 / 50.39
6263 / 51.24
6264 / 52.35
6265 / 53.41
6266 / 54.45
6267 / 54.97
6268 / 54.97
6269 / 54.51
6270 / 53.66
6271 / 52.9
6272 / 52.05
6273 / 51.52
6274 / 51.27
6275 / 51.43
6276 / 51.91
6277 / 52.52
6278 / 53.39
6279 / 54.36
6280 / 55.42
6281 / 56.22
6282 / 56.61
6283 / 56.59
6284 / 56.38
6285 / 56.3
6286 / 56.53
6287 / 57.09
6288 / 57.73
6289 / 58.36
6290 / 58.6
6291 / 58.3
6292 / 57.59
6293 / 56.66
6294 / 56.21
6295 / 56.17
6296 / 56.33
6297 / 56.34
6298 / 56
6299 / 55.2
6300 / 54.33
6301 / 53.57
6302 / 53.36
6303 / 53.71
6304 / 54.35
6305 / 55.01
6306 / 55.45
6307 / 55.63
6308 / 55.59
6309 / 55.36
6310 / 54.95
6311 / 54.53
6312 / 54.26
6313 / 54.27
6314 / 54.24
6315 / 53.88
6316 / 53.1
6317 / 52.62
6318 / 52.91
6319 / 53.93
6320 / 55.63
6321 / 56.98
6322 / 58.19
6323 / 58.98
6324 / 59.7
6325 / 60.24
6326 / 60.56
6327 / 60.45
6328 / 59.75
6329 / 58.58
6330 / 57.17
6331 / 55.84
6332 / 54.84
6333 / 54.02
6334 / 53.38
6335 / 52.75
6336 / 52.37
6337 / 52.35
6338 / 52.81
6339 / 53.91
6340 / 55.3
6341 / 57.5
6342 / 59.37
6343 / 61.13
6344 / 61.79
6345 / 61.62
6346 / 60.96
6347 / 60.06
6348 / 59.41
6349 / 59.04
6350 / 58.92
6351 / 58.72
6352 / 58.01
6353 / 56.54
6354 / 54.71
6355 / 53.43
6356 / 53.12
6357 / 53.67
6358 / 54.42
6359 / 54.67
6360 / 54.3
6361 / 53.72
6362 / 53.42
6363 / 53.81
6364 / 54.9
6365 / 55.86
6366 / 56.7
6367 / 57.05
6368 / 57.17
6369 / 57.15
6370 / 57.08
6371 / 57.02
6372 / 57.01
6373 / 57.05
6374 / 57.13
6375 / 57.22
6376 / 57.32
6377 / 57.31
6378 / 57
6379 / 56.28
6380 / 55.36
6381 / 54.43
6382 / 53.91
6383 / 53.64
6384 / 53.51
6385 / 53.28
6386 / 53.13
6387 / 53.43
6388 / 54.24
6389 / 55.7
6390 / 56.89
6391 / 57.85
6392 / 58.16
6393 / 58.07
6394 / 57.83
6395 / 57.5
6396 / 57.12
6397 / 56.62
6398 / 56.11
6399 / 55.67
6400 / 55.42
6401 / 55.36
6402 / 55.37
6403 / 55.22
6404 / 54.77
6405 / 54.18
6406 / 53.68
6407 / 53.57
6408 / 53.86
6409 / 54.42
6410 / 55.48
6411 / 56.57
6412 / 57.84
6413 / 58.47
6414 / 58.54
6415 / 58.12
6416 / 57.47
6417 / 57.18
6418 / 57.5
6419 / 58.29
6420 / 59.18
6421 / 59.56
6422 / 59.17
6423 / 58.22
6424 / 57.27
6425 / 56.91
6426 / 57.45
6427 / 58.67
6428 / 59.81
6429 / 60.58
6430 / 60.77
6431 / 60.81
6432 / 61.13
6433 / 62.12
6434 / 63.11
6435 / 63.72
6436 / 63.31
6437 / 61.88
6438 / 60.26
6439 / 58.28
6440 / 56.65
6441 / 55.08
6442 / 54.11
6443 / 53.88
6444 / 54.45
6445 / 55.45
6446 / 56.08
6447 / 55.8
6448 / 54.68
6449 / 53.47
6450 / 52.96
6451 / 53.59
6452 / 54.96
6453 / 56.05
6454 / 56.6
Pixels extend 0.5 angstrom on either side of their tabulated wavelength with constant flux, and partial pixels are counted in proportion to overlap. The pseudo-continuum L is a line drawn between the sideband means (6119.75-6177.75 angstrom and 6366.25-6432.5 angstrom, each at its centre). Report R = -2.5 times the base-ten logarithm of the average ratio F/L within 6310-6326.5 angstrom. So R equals 0.01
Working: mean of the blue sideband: 55.6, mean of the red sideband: 56.7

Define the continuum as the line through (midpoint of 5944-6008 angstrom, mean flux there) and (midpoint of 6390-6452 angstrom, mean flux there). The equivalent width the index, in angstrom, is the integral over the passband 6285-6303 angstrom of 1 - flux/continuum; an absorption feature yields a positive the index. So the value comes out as 0.1 angstrom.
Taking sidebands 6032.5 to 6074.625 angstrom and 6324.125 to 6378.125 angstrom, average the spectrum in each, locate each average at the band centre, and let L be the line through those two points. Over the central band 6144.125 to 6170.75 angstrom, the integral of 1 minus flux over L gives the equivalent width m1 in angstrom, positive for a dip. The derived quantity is 1.0 angstrom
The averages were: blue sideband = 57.6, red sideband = 56.7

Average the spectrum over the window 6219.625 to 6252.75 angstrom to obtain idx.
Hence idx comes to 54.5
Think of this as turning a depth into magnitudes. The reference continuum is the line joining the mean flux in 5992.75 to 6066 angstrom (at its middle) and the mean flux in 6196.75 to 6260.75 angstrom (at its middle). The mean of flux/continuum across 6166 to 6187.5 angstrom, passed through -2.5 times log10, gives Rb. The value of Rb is 0.01 mag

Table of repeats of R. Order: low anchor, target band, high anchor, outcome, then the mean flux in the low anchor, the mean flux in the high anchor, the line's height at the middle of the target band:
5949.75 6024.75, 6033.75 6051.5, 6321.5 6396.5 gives -0.06 mag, 54.9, 56.5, 55.2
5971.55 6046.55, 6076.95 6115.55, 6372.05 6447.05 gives -0.01 mag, 55.6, 57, 55.9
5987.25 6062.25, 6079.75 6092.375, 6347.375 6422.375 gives -0.03 mag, 56.1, 56.1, 56.1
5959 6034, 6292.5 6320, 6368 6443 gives 0.04 mag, 54.9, 57.1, 56.6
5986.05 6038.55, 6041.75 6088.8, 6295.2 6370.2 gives -0.04 mag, 55.4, 56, 55.5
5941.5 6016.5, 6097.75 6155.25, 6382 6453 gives -0.01 mag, 55.2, 56.9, 55.7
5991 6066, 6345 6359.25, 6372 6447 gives 0.00 mag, 56.2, 57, 56.9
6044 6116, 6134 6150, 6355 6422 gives 0.01 mag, 57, 56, 56.8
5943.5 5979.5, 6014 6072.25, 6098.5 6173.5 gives -0.02 mag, 54.8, 56.1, 55.4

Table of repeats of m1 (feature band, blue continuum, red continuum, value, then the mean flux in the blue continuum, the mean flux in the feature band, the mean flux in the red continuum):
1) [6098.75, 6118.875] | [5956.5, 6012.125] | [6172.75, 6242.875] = -0.47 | 55.1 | 56.3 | 55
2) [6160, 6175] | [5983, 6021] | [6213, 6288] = 0.02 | 55.3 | 54.4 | 54.1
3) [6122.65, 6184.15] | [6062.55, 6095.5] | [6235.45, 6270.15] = -0.70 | 57.1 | 55.8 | 52.5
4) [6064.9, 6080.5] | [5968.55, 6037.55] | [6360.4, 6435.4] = -0.48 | 55.2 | 57.2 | 56.8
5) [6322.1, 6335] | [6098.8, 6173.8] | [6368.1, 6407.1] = -0.39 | 56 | 57.6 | 55.9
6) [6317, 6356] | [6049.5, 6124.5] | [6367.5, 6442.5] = -0.02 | 56.5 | 57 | 57.2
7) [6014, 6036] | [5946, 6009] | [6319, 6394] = 0.32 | 55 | 54.4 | 56.4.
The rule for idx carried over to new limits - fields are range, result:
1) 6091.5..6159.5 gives 56.2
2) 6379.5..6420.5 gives 55.9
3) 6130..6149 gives 56.3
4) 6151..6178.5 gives 54.6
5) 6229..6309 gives 54.3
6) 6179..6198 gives 55.3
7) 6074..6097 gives 56.8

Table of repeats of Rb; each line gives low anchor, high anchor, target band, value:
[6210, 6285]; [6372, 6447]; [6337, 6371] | -0.01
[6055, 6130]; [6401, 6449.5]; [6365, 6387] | 0.03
